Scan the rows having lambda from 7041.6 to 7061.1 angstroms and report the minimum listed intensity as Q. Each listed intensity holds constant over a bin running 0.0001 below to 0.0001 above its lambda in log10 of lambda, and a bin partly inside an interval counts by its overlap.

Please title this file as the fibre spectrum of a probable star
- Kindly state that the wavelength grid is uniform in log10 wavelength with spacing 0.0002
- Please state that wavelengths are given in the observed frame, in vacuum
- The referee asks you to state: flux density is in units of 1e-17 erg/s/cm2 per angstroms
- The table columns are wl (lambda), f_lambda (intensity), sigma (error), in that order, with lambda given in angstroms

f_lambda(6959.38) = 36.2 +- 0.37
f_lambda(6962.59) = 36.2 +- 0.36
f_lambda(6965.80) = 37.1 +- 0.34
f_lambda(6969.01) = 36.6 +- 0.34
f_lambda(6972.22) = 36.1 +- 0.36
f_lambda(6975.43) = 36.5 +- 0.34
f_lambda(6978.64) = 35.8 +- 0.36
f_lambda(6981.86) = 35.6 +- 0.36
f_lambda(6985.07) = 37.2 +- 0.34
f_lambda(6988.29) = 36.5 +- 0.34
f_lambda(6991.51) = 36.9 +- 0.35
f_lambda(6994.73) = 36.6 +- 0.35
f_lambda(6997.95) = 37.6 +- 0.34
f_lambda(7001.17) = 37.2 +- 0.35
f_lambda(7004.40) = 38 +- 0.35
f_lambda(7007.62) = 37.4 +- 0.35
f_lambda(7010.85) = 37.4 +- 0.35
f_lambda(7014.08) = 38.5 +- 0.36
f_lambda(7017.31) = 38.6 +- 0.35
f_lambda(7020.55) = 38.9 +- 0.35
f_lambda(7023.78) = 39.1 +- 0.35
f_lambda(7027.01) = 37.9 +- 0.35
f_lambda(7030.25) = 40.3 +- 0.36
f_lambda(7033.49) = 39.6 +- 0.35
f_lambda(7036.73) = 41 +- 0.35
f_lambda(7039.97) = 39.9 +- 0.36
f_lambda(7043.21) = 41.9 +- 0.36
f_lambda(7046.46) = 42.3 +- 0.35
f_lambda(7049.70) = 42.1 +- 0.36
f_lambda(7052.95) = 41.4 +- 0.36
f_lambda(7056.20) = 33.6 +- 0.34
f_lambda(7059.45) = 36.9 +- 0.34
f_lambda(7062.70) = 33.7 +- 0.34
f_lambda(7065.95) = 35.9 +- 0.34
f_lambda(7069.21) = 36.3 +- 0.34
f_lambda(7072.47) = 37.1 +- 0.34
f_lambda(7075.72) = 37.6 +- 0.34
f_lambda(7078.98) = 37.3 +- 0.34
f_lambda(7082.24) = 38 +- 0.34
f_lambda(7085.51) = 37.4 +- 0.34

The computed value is 33.6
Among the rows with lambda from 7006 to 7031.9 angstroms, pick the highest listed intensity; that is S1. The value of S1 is 40.3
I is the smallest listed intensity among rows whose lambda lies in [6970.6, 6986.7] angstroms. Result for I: 35.6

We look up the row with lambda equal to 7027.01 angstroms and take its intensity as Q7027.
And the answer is 37.9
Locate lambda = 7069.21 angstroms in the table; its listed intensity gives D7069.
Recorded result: 36.3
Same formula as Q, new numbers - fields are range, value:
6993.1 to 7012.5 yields 36.6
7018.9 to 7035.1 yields 37.9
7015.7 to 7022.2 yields 38.6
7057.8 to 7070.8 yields 33.7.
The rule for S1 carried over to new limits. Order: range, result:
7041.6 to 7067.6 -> 42.3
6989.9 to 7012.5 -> 38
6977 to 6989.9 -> 37.2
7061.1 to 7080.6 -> 37.6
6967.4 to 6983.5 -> 36.6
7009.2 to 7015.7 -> 38.5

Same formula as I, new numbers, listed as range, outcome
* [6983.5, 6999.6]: 36.5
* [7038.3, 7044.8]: 39.9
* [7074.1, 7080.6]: 37.3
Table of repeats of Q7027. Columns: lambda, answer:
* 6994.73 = 36.6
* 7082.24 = 38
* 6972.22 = 36.1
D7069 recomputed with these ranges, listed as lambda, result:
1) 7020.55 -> 38.9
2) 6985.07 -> 37.2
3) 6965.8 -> 37.1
